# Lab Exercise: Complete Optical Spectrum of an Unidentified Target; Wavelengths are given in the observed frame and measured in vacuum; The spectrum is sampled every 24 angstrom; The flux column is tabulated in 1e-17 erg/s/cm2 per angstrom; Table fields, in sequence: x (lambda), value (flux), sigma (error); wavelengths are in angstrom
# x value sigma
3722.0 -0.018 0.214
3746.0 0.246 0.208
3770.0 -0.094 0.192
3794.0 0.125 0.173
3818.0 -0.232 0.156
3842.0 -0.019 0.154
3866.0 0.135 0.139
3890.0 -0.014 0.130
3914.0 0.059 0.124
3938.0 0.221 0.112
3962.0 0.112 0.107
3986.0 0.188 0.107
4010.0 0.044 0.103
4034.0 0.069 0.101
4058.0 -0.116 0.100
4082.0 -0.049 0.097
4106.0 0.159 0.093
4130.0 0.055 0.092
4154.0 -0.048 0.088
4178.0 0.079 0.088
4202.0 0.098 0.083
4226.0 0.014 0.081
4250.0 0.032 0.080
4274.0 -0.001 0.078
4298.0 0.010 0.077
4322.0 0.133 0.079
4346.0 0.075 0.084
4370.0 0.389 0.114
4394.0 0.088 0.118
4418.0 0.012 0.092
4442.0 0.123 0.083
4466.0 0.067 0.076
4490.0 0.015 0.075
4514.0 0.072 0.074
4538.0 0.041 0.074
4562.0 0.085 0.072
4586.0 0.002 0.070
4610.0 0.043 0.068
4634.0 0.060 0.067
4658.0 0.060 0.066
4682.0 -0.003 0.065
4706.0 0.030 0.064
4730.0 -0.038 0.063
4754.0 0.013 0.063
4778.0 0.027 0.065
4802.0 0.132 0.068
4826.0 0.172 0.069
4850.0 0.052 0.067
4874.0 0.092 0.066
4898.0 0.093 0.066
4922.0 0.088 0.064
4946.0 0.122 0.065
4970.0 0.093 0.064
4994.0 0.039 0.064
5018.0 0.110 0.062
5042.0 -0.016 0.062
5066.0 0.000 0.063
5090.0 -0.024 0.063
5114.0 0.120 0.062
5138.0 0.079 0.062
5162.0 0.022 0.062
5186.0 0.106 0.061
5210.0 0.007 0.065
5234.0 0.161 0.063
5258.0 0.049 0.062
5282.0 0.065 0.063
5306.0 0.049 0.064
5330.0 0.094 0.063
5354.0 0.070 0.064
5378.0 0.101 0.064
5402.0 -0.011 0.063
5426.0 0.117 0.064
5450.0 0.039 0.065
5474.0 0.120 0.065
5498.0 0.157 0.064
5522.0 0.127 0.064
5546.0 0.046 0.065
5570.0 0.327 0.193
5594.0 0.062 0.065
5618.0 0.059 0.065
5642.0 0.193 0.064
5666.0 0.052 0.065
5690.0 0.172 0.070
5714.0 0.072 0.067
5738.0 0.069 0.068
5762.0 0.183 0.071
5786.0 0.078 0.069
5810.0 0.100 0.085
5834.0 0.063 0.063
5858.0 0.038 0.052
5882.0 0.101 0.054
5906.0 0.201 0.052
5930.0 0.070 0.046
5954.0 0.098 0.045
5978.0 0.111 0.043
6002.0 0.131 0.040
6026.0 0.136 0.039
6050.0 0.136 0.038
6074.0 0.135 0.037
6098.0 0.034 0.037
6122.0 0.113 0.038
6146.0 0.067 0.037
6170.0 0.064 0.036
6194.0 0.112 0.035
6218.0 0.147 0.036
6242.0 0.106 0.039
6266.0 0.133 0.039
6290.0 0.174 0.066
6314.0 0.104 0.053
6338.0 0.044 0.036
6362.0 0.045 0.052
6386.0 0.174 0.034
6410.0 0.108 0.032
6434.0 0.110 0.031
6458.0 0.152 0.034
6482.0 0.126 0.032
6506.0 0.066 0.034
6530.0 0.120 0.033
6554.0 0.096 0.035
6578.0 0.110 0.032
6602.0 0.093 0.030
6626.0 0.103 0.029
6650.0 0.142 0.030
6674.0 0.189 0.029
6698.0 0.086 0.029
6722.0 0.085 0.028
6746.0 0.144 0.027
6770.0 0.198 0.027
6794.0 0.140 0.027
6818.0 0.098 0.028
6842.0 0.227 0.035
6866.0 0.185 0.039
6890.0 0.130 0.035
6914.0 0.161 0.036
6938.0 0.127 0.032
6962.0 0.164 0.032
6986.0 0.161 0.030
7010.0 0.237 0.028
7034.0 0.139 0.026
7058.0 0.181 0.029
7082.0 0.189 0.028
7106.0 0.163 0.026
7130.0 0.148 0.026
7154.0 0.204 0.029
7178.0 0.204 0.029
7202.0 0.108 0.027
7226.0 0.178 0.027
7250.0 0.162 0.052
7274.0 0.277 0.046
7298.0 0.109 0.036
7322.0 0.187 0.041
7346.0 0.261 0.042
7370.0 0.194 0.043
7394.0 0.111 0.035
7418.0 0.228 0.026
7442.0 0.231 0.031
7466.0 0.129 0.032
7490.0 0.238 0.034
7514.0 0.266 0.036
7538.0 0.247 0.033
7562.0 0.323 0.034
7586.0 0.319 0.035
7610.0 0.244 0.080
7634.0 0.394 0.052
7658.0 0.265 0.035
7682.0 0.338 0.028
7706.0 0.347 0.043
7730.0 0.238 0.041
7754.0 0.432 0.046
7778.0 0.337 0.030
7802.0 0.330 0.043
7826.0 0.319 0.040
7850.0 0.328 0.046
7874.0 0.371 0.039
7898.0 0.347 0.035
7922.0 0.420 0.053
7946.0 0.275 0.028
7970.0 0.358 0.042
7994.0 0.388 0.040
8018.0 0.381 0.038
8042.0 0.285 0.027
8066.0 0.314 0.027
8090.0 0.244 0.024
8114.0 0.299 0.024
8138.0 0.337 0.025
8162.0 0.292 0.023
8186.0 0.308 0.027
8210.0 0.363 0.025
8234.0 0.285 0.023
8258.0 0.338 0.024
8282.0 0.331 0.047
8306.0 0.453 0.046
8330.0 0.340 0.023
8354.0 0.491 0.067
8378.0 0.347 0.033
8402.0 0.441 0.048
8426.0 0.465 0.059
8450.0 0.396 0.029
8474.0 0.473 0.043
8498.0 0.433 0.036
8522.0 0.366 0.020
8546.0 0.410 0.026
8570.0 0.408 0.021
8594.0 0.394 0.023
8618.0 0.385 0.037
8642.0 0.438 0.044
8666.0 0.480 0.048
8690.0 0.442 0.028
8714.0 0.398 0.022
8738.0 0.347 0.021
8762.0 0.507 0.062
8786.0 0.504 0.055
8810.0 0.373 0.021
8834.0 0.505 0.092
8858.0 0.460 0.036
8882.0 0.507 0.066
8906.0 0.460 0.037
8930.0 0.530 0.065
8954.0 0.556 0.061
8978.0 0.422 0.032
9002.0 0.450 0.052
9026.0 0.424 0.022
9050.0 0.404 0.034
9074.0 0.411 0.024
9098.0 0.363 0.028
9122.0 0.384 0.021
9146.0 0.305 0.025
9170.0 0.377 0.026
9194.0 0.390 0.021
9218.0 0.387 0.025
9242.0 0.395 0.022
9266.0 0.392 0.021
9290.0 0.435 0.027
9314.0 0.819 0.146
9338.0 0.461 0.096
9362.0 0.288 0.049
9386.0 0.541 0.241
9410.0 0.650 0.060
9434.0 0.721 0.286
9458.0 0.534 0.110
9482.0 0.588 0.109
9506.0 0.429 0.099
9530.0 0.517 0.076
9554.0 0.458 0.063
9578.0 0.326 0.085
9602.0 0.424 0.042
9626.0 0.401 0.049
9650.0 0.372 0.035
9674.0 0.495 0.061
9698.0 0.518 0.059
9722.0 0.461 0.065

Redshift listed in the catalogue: 0.88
